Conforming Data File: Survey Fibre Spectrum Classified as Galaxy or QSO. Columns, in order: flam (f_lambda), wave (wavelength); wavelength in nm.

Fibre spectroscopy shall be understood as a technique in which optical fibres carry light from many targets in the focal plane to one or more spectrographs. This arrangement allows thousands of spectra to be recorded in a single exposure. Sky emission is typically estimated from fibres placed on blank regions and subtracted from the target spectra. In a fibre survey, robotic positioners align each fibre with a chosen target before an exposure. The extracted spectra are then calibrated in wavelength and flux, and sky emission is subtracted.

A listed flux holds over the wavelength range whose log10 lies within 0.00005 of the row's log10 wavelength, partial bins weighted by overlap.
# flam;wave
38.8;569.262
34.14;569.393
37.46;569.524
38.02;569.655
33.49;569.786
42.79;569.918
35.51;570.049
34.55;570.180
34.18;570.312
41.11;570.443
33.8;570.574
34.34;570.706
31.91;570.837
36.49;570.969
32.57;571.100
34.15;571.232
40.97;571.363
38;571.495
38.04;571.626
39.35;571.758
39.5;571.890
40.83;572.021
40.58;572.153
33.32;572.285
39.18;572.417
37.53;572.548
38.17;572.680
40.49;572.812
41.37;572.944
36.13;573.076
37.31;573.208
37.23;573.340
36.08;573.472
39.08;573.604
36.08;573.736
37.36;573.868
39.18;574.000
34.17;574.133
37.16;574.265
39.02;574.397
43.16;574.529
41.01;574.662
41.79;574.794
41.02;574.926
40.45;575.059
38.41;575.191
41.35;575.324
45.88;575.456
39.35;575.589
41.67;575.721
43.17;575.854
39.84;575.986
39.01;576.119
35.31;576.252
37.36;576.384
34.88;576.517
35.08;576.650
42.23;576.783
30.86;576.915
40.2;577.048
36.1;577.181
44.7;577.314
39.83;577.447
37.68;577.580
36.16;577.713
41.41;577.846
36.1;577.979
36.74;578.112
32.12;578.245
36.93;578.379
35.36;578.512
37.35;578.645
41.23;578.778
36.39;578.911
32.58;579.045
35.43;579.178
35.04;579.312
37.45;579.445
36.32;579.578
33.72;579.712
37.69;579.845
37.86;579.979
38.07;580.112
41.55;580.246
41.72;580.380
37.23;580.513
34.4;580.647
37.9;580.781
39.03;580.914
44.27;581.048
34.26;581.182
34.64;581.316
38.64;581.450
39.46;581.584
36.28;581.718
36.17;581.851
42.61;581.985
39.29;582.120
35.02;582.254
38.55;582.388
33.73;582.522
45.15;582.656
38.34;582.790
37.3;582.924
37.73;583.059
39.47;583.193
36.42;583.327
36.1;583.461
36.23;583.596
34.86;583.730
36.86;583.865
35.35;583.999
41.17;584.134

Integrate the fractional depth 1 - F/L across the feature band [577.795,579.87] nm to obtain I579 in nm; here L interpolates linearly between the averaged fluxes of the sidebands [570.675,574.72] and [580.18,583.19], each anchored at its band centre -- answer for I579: 0.10 nm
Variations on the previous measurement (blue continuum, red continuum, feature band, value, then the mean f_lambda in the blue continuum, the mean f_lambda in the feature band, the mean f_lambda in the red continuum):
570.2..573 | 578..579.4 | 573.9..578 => -0.30 nm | 37.4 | 39.2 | 35.9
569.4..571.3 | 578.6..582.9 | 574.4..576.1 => -0.21 nm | 35.7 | 41.3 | 37.7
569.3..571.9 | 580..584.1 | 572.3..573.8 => -0.05 nm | 36.5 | 37.9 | 37.9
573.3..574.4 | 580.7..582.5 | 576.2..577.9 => -0.01 nm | 37.2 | 37.8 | 38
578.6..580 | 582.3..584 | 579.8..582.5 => -0.09 nm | 36.4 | 38.2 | 37.5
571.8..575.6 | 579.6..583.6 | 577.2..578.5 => 0.02 nm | 39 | 37.8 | 38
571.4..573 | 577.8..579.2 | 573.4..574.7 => 0.00 nm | 38.9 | 38.2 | 36.5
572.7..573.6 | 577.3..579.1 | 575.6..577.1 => -0.02 nm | 38.2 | 38.2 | 37.3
